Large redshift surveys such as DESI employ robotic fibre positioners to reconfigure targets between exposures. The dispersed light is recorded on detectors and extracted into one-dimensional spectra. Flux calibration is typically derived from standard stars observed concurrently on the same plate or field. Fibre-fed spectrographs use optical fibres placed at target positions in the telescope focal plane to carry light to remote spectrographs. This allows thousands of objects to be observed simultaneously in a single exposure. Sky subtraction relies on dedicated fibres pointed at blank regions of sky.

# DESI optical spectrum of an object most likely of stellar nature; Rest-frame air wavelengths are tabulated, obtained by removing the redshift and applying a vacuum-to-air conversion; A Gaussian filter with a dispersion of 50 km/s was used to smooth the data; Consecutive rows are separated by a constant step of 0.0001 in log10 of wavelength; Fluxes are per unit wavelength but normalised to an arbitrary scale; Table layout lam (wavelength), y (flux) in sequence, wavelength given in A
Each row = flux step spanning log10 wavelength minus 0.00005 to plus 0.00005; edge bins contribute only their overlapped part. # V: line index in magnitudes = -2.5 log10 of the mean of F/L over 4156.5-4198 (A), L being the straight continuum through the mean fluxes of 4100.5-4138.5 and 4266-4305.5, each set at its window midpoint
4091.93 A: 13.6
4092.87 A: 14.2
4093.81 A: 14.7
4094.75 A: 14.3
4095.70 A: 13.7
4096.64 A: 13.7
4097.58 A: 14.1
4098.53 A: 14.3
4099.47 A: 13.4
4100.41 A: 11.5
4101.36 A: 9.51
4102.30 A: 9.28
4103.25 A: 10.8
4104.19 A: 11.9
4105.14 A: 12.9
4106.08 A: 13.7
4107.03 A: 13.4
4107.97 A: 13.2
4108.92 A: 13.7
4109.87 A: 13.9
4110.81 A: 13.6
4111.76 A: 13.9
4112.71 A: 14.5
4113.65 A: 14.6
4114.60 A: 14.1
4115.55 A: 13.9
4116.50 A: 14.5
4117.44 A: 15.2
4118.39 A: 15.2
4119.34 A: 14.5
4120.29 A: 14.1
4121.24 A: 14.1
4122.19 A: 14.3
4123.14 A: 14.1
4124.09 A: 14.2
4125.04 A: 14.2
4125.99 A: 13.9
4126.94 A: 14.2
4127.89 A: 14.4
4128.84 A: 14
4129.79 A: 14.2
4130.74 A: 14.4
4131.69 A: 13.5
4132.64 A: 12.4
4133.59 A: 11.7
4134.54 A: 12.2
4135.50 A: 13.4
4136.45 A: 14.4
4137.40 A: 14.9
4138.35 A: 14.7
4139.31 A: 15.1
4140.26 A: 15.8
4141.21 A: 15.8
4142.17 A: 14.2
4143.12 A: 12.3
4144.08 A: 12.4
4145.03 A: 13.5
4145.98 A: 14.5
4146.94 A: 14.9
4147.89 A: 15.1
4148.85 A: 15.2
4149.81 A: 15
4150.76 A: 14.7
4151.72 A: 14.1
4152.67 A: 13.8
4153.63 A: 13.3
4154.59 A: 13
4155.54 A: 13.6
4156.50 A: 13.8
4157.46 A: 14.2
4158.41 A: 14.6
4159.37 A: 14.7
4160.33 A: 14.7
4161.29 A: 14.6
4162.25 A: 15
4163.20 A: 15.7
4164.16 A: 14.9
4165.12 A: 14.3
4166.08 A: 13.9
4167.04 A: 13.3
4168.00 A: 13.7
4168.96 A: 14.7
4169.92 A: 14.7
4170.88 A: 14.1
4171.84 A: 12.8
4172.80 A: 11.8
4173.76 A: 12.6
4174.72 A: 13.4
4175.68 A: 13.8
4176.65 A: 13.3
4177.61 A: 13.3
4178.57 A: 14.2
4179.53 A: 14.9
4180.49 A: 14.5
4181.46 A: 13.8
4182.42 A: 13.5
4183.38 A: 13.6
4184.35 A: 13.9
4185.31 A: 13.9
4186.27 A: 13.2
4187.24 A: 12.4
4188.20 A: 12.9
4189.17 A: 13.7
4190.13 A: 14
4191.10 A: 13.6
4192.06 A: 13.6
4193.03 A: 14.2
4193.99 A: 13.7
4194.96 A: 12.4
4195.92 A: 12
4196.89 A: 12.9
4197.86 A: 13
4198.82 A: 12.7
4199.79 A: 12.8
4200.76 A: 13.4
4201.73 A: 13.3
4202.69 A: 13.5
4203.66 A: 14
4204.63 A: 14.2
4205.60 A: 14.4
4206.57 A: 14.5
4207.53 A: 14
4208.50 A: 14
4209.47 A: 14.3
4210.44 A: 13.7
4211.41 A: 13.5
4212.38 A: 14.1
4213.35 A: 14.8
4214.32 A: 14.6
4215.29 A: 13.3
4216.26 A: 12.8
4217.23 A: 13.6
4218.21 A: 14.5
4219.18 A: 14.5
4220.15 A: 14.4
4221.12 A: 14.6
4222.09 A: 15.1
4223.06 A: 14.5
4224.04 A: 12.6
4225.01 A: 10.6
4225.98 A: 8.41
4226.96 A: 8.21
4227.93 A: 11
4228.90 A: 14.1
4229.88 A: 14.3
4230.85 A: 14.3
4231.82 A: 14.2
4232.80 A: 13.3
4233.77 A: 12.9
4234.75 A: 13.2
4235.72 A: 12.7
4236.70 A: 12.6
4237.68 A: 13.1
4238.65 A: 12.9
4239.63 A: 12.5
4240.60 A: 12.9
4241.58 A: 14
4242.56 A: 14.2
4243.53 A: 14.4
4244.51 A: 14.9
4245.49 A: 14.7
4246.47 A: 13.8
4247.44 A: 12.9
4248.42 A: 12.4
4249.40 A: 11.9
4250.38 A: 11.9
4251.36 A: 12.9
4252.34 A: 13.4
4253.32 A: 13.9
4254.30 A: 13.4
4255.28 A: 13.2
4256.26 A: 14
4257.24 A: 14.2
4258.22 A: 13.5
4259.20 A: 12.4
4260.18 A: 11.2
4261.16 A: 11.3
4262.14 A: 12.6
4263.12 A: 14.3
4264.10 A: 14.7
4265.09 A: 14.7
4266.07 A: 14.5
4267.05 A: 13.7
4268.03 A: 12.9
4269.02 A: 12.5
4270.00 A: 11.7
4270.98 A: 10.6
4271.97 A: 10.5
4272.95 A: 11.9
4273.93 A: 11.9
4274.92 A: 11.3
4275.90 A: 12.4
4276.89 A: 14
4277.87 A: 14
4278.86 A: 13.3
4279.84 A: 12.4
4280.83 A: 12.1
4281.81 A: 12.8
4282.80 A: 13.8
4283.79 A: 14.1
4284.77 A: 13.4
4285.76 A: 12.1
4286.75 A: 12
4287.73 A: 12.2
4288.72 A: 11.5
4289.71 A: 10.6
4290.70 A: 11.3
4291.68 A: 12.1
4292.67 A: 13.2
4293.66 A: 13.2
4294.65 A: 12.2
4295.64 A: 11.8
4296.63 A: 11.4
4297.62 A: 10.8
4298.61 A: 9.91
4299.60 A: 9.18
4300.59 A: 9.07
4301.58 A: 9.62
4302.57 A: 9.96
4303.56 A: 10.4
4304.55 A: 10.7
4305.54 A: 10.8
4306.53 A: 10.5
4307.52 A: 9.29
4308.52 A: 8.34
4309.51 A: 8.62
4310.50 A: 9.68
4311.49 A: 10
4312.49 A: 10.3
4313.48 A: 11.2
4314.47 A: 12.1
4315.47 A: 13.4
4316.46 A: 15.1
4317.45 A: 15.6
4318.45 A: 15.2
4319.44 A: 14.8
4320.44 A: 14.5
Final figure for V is -0.06 mag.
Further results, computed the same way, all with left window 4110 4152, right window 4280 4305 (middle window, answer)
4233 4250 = -0.074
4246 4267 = -0.090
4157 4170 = -0.065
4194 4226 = -0.054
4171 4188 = -0.006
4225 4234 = 0.034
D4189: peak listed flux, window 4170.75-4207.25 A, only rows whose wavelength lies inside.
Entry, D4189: 14.9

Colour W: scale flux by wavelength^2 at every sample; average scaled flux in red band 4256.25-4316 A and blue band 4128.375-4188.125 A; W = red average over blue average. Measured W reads 0.90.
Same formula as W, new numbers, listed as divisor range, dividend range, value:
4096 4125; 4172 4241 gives 1.04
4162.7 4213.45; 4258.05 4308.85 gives 0.91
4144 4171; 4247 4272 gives 0.95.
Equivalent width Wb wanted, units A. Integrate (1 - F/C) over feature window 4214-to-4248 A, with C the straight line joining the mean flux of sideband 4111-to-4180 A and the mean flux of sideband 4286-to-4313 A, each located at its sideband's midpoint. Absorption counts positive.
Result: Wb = -3.0 A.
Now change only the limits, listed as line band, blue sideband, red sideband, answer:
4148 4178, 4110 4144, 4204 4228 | -0.5 A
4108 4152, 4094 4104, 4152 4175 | -3.1 A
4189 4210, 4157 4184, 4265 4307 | -0.1 A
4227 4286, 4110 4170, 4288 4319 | -4.8 A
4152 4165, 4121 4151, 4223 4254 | -0.4 A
